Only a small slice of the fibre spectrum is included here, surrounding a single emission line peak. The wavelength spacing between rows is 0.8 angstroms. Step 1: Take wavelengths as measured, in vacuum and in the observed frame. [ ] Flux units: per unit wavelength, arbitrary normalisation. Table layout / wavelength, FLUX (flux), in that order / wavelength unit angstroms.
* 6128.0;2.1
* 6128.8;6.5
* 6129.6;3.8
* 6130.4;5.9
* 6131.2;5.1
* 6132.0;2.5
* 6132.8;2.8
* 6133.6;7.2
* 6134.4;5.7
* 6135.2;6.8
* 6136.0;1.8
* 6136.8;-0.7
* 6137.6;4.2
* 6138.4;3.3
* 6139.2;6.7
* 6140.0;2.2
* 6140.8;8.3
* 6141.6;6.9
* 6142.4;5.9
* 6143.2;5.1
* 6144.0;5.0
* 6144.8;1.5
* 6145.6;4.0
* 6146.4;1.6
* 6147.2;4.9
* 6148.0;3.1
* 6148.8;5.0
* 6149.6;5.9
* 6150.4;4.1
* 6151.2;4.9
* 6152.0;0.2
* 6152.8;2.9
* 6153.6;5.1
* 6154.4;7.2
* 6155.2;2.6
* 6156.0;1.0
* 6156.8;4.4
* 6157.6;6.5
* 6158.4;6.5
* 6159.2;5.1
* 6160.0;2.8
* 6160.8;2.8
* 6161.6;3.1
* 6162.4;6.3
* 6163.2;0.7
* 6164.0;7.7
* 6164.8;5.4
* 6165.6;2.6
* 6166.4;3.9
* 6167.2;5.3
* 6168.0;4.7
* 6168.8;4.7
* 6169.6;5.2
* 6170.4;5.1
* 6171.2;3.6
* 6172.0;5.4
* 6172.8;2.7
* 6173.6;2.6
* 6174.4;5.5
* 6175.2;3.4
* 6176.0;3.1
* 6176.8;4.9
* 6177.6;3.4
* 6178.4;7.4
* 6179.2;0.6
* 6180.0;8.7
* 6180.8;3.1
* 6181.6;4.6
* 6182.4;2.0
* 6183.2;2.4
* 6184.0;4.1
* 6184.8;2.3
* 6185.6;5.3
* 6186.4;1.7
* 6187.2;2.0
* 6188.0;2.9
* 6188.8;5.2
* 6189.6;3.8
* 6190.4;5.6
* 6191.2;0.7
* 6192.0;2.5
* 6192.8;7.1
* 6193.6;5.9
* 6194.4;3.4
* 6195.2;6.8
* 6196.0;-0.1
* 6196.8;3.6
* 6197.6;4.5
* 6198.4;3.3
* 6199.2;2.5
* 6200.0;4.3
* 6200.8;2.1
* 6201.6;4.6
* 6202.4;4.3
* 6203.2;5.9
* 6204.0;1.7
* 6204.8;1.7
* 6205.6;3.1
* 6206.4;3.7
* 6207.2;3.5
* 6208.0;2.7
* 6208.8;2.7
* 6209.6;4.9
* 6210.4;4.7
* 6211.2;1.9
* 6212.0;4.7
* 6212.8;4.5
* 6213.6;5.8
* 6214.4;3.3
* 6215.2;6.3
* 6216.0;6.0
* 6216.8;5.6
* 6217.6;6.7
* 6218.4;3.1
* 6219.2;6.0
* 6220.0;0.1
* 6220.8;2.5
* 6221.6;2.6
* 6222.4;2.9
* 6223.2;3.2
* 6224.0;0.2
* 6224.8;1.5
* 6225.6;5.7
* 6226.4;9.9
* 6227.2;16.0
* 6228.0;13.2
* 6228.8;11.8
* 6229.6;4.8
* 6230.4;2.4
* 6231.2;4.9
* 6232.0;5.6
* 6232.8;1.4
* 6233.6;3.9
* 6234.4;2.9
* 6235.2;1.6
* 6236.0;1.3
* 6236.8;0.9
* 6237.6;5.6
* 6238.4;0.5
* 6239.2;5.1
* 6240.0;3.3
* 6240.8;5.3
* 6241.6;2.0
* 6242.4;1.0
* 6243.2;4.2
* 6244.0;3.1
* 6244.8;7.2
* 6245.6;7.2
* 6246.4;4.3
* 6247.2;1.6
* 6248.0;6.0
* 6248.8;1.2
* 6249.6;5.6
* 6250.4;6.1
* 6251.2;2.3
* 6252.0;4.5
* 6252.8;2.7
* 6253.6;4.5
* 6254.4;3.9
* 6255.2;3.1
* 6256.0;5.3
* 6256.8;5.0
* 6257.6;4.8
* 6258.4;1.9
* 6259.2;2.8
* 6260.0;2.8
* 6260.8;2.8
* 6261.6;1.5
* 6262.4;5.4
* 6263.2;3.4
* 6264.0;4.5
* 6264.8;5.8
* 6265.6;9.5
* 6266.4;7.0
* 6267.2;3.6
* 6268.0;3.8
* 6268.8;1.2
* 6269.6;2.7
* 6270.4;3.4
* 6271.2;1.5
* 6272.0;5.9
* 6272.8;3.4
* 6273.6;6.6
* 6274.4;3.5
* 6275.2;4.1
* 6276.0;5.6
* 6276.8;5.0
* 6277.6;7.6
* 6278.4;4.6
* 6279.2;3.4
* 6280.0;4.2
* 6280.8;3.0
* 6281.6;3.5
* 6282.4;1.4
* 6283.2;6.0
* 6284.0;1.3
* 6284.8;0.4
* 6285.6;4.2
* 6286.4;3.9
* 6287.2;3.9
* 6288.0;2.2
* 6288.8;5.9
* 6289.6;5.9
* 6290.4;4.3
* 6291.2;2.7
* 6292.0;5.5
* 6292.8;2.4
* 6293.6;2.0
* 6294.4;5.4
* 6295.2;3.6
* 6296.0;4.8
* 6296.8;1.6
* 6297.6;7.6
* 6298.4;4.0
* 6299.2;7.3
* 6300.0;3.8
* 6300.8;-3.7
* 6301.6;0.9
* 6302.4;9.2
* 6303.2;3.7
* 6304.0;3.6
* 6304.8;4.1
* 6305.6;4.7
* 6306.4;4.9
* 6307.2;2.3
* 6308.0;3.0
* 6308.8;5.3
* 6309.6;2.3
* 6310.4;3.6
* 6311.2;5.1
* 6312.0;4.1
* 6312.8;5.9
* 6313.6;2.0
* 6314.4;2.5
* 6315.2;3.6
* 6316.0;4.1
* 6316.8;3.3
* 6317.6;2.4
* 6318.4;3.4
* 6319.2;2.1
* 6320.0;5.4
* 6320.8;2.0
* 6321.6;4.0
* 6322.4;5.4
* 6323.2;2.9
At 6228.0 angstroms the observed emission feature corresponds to Hbeta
